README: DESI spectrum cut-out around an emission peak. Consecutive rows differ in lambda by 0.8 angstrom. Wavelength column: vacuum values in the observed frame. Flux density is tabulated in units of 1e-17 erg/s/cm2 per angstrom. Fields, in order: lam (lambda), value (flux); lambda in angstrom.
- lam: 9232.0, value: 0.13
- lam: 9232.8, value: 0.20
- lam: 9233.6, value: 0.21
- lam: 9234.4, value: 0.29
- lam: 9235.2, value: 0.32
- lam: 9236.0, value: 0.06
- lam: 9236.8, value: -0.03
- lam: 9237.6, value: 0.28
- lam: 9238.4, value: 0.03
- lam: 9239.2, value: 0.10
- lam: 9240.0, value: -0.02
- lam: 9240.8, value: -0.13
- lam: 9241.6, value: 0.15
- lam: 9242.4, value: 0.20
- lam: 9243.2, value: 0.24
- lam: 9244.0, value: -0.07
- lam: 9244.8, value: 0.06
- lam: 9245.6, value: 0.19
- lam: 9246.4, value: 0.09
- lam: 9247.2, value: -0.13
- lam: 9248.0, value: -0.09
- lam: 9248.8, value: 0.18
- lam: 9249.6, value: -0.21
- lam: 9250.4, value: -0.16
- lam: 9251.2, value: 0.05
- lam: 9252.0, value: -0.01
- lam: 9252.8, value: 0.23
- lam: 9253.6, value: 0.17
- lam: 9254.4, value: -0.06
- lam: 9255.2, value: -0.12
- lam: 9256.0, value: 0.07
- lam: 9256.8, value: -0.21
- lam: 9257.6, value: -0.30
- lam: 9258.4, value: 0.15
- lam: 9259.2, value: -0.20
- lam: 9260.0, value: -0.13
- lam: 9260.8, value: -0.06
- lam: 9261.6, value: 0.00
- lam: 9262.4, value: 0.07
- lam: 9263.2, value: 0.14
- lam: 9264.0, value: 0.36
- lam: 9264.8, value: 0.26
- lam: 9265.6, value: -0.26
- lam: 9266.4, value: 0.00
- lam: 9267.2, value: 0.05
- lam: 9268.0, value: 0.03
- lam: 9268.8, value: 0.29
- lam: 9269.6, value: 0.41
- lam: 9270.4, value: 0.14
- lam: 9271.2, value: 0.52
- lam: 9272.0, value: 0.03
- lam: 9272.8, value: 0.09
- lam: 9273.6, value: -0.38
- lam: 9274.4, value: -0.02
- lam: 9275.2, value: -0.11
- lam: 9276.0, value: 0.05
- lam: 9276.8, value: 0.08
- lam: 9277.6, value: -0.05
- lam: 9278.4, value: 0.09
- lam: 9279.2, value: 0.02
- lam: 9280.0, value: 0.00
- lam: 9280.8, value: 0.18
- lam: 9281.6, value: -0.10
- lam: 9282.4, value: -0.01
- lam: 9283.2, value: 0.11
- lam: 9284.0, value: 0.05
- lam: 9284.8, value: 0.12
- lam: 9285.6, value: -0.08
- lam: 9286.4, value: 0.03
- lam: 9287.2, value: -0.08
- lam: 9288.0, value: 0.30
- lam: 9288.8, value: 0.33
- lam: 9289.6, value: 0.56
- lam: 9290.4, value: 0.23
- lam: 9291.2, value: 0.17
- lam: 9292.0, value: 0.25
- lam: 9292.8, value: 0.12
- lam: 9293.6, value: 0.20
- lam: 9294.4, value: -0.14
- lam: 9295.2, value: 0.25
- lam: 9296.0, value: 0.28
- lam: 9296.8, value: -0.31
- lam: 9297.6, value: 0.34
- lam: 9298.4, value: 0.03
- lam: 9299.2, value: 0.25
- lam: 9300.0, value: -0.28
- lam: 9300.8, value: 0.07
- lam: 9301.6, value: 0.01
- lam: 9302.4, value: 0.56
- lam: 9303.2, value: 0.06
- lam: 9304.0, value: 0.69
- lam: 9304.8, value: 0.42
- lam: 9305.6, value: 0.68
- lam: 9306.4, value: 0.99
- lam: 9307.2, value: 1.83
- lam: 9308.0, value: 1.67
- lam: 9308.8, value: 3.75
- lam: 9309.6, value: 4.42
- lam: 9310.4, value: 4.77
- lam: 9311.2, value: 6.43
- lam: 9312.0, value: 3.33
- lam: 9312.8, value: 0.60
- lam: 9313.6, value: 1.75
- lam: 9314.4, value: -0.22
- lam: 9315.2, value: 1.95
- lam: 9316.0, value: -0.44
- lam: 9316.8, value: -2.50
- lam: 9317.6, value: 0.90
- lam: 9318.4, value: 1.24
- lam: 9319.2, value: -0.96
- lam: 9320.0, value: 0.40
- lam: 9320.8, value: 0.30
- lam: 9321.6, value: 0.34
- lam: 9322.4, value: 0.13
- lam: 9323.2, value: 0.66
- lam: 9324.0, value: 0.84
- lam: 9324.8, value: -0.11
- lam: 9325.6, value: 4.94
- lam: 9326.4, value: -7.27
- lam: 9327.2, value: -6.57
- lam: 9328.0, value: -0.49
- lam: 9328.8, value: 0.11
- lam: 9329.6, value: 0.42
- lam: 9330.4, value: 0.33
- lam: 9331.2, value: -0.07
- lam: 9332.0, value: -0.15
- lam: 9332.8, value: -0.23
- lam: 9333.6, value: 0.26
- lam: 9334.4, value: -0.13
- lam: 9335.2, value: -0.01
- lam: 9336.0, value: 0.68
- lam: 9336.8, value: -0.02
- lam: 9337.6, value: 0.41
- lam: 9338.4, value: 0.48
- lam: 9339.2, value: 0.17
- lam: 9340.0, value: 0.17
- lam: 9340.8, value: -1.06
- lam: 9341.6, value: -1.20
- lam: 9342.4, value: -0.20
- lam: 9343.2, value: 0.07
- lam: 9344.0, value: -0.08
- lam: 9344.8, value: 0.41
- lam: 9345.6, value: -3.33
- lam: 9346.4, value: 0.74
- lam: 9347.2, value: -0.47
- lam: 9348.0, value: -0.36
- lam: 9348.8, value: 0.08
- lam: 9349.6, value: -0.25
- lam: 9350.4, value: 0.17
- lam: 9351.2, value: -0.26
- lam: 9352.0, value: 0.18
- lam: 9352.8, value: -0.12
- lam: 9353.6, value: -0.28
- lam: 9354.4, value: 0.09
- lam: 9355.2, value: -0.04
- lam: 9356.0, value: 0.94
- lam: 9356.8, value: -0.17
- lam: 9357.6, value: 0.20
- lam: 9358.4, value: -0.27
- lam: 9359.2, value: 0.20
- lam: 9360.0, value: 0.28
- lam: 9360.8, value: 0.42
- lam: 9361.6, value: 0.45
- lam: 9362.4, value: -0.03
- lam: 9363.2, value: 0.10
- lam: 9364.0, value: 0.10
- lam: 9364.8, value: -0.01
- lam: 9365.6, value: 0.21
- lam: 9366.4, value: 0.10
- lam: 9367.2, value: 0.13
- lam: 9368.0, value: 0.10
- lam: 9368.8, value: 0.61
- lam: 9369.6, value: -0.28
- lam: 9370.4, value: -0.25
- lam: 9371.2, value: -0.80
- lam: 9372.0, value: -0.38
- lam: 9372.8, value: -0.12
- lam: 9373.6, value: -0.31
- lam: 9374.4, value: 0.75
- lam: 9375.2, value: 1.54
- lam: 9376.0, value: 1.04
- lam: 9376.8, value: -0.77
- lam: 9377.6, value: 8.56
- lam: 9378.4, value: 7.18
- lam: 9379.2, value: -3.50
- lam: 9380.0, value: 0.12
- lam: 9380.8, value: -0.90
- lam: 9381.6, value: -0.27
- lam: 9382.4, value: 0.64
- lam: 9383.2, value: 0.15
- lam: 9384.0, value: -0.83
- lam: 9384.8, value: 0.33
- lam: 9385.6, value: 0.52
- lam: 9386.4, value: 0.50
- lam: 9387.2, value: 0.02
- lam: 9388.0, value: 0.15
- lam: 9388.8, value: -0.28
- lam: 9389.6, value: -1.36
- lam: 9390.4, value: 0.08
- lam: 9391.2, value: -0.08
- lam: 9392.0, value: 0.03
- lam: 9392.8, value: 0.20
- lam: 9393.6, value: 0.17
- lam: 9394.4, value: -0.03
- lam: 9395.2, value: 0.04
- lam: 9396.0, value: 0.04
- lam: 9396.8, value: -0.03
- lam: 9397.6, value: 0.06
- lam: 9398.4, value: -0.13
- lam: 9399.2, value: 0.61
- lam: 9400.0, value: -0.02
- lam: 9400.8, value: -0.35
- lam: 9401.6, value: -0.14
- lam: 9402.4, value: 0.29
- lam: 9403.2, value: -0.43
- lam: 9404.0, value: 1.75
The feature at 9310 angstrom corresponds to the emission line Hbeta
